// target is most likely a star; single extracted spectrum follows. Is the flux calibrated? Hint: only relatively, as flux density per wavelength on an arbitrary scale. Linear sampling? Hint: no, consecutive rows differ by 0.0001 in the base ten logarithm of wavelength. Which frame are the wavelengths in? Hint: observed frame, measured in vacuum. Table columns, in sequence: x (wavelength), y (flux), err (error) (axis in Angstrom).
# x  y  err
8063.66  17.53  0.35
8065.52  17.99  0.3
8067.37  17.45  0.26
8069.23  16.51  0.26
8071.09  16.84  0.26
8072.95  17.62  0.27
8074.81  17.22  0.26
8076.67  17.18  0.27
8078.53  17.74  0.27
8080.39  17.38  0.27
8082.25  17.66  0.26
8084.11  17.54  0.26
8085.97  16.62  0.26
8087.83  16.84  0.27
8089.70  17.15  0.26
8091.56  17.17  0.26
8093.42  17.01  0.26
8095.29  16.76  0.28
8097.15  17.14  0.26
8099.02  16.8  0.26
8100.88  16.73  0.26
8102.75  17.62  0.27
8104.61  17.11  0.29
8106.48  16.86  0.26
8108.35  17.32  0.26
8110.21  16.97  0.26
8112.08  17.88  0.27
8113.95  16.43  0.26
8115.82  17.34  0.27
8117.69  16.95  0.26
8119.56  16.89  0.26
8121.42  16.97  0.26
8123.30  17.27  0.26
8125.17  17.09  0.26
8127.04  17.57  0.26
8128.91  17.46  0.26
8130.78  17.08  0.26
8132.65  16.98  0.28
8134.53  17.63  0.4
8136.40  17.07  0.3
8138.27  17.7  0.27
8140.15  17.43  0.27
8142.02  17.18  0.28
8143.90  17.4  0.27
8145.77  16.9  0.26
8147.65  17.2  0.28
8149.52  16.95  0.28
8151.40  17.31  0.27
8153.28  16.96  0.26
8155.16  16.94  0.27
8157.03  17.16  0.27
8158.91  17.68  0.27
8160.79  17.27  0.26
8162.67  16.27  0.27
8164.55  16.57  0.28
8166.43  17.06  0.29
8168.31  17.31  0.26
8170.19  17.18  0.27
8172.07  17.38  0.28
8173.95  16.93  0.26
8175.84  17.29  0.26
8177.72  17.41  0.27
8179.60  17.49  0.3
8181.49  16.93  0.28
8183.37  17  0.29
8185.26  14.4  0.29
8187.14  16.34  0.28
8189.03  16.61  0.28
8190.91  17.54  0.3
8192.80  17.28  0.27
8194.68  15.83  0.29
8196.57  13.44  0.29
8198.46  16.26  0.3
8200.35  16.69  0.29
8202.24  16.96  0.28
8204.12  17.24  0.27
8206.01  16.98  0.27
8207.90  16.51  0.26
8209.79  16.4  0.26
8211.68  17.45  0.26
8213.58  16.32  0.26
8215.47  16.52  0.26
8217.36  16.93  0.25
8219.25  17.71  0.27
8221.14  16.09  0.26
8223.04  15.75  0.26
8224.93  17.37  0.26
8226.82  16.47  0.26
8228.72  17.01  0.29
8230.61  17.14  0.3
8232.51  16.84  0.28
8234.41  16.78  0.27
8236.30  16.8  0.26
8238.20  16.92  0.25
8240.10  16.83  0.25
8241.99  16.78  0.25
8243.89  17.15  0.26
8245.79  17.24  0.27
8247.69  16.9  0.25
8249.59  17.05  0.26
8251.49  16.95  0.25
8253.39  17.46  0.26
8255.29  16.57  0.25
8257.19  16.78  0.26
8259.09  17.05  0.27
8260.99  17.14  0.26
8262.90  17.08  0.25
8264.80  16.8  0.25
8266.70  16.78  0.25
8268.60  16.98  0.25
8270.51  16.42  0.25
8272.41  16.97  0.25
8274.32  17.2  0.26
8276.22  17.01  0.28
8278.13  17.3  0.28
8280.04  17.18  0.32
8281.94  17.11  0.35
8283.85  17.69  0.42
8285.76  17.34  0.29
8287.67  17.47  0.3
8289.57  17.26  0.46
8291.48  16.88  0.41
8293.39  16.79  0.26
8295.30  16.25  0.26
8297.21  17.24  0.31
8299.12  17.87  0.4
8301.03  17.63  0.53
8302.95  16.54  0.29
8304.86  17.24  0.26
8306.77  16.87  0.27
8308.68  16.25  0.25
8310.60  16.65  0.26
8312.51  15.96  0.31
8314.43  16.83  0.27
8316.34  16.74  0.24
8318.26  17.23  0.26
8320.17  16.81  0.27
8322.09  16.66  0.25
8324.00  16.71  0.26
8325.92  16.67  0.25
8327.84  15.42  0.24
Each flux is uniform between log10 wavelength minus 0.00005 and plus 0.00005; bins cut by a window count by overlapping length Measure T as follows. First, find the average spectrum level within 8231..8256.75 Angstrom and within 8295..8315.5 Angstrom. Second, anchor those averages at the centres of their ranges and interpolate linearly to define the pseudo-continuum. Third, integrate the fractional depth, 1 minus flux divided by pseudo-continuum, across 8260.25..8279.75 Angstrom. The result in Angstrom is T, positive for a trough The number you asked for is -0.1 Angstrom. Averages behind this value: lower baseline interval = 16.9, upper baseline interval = 16.9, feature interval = 17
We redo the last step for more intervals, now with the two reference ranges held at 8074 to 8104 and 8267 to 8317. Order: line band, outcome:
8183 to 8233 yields 1.48 Angstrom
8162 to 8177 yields 0.06 Angstrom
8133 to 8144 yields -0.17 Angstrom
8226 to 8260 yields 0.19 Angstrom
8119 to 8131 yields -0.05 Angstrom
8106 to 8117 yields 0.00 Angstrom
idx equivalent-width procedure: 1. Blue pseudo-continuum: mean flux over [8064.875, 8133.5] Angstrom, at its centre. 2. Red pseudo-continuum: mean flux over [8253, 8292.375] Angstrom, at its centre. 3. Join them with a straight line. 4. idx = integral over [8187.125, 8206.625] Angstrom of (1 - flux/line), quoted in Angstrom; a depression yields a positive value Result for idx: 0.73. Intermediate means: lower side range 17.2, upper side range 17.1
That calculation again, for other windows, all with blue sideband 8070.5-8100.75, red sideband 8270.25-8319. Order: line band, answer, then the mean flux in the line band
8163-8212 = 1.11 Angstrom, 16.7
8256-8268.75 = 0.07 Angstrom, 16.9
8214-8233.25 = 0.32 Angstrom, 16.8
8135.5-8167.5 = -0.02 Angstrom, 17.1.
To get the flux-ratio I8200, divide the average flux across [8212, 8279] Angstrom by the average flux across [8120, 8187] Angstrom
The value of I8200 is 0.99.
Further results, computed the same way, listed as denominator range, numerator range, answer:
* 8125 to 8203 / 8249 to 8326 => 1.00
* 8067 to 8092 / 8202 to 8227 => 0.98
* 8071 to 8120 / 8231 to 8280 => 0.99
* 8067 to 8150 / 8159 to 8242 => 0.98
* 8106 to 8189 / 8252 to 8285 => 1.00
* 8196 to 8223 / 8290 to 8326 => 1.02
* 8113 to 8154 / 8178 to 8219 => 0.96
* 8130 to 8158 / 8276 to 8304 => 1.00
